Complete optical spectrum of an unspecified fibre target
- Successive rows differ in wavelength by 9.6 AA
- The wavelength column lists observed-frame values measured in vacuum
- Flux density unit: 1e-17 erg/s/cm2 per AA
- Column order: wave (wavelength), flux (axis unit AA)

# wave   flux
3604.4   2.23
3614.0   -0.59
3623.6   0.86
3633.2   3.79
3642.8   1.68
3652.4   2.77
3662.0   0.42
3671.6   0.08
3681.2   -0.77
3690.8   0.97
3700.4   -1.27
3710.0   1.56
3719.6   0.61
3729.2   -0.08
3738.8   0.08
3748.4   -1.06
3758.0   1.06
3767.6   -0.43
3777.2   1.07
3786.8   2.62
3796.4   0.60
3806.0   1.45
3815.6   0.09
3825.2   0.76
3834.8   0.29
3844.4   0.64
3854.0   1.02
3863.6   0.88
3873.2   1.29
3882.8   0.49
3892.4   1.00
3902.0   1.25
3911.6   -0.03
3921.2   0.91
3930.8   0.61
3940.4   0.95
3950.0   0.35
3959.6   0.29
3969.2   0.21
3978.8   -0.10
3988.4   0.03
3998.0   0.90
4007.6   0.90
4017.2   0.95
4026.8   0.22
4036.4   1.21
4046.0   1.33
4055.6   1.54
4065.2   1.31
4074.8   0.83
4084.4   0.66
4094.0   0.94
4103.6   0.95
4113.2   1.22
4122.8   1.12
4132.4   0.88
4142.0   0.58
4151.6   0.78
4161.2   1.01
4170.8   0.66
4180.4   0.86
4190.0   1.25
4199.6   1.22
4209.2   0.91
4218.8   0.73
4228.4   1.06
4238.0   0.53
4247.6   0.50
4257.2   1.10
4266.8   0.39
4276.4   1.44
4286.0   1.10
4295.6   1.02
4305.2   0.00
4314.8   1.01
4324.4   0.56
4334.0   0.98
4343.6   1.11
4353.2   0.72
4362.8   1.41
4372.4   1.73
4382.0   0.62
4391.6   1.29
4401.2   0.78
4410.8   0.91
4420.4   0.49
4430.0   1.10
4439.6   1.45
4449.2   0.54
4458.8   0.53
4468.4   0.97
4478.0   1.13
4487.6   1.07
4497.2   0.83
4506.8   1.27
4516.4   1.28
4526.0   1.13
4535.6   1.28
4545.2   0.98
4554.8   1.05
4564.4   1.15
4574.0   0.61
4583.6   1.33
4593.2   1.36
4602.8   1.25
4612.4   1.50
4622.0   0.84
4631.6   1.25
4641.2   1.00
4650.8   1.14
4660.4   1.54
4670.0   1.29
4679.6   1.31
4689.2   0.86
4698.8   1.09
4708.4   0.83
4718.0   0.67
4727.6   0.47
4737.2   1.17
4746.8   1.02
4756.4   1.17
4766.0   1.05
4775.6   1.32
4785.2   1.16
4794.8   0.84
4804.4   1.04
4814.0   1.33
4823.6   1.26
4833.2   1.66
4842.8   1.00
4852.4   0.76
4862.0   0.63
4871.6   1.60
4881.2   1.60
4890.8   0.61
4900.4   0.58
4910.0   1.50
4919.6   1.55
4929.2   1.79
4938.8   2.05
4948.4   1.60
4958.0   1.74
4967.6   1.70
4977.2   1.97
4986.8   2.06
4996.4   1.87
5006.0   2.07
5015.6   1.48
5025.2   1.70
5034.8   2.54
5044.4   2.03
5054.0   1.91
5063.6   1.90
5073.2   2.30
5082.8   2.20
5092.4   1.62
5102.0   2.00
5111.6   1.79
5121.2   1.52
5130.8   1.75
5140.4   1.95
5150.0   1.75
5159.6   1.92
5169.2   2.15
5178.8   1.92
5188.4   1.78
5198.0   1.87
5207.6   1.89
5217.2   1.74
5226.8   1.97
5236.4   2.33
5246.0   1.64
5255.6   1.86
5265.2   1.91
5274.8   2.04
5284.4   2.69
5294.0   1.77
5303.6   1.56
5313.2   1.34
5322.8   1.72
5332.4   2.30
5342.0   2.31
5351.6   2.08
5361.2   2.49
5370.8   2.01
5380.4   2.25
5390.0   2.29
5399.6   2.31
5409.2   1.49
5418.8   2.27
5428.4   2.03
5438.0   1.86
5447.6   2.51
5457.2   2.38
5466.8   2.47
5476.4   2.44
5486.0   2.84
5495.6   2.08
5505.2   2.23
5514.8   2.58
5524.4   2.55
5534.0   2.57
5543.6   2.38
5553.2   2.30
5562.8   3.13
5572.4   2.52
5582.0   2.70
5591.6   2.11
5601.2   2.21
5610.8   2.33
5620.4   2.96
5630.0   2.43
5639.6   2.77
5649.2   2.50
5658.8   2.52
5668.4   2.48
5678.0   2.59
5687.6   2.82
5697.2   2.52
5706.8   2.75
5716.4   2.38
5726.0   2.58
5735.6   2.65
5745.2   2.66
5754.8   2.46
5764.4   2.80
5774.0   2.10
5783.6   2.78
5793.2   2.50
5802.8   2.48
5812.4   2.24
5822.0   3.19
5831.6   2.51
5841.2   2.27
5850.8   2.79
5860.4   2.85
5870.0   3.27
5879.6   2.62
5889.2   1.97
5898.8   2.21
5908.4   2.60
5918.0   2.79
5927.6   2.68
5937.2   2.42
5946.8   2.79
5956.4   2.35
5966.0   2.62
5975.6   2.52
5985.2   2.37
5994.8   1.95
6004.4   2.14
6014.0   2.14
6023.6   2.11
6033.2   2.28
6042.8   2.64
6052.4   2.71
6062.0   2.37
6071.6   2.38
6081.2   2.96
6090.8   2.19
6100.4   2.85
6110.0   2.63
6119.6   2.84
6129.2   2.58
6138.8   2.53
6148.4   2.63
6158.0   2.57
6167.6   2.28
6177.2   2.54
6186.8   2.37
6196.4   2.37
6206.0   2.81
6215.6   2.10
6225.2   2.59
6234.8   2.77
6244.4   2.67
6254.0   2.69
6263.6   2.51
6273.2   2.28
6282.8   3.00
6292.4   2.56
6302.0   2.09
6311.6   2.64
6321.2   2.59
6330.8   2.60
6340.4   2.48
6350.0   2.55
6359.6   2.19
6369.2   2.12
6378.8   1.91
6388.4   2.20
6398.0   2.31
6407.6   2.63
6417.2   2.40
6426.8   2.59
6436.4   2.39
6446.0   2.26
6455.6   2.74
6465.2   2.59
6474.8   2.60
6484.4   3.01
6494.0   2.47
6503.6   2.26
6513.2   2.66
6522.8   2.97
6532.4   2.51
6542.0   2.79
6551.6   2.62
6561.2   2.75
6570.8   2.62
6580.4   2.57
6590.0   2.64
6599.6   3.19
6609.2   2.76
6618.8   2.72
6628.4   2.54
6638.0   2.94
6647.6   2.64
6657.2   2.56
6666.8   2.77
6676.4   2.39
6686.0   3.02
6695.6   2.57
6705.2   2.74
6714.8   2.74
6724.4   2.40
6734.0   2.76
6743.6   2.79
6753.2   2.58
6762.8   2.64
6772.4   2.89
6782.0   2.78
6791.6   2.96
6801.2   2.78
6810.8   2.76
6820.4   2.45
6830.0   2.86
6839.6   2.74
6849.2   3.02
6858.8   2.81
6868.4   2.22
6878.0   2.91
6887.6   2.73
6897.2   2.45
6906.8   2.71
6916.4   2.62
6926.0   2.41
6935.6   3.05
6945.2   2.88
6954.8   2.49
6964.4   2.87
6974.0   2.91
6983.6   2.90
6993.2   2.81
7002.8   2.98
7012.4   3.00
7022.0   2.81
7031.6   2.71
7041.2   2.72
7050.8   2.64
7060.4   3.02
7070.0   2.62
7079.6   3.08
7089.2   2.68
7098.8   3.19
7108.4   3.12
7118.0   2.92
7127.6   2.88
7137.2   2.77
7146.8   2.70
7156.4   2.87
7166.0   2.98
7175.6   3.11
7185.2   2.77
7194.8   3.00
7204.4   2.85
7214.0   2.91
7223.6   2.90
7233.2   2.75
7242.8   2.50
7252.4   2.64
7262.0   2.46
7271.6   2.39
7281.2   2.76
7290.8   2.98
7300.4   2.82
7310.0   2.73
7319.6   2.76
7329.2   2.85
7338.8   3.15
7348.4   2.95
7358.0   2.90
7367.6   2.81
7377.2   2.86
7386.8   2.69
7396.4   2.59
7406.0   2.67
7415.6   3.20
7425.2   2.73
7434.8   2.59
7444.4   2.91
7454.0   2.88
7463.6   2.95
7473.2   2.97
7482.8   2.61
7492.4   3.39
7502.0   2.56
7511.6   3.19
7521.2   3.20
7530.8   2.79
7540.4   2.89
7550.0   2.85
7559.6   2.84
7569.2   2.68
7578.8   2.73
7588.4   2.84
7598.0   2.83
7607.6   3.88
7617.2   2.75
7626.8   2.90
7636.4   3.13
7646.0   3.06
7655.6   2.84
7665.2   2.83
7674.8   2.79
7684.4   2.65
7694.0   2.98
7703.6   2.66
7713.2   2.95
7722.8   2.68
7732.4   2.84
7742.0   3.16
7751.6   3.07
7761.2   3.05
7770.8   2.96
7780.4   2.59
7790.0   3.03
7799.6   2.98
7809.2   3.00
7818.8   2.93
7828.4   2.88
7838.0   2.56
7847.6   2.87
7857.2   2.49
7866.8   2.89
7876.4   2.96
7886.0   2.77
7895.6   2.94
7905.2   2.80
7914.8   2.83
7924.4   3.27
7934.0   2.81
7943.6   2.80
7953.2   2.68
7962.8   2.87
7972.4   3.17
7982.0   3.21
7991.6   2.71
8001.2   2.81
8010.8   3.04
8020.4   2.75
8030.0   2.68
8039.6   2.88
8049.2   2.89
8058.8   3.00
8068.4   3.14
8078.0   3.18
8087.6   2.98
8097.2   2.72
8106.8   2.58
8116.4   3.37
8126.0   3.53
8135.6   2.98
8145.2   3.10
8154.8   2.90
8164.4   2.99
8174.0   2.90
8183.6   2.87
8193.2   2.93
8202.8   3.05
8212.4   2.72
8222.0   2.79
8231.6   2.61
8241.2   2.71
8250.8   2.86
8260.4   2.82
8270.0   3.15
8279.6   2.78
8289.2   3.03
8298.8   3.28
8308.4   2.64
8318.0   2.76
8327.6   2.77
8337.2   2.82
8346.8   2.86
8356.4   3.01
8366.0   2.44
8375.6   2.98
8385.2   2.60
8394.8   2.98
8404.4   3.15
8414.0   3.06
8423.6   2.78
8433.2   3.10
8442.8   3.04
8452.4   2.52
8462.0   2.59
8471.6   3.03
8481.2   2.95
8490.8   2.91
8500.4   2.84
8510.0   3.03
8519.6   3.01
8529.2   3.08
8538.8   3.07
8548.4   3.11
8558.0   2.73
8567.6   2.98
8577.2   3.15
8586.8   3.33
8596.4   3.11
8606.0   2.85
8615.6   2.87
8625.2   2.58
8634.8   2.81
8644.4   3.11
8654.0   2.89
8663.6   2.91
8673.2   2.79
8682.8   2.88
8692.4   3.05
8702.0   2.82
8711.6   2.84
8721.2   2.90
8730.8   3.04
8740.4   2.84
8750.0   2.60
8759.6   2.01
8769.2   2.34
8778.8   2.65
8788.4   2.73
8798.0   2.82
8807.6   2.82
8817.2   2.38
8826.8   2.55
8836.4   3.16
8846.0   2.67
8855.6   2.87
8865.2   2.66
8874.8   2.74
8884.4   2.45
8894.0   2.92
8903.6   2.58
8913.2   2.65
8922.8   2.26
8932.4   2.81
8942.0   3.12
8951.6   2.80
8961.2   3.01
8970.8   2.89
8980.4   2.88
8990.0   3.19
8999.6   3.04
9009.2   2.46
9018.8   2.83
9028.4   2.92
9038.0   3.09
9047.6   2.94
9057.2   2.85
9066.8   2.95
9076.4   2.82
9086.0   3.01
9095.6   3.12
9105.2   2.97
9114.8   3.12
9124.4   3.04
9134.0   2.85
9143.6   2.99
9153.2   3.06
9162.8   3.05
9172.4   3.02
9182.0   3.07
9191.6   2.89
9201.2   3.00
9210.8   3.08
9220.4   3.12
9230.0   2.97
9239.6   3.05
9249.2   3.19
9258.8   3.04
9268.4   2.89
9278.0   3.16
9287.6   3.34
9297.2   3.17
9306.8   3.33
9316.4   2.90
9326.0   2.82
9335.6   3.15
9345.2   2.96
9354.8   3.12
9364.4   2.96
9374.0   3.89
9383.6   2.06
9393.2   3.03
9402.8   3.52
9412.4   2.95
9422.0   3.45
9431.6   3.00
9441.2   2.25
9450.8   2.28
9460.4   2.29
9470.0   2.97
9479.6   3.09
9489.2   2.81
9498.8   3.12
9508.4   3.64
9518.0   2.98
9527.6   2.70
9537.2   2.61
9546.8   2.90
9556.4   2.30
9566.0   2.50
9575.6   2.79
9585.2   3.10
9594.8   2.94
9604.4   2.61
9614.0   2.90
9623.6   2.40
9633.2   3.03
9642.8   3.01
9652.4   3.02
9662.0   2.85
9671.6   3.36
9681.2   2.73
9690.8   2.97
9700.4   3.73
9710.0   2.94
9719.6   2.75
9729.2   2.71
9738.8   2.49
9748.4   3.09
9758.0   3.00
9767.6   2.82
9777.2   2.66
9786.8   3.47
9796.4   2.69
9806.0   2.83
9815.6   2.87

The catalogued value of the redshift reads 0.233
